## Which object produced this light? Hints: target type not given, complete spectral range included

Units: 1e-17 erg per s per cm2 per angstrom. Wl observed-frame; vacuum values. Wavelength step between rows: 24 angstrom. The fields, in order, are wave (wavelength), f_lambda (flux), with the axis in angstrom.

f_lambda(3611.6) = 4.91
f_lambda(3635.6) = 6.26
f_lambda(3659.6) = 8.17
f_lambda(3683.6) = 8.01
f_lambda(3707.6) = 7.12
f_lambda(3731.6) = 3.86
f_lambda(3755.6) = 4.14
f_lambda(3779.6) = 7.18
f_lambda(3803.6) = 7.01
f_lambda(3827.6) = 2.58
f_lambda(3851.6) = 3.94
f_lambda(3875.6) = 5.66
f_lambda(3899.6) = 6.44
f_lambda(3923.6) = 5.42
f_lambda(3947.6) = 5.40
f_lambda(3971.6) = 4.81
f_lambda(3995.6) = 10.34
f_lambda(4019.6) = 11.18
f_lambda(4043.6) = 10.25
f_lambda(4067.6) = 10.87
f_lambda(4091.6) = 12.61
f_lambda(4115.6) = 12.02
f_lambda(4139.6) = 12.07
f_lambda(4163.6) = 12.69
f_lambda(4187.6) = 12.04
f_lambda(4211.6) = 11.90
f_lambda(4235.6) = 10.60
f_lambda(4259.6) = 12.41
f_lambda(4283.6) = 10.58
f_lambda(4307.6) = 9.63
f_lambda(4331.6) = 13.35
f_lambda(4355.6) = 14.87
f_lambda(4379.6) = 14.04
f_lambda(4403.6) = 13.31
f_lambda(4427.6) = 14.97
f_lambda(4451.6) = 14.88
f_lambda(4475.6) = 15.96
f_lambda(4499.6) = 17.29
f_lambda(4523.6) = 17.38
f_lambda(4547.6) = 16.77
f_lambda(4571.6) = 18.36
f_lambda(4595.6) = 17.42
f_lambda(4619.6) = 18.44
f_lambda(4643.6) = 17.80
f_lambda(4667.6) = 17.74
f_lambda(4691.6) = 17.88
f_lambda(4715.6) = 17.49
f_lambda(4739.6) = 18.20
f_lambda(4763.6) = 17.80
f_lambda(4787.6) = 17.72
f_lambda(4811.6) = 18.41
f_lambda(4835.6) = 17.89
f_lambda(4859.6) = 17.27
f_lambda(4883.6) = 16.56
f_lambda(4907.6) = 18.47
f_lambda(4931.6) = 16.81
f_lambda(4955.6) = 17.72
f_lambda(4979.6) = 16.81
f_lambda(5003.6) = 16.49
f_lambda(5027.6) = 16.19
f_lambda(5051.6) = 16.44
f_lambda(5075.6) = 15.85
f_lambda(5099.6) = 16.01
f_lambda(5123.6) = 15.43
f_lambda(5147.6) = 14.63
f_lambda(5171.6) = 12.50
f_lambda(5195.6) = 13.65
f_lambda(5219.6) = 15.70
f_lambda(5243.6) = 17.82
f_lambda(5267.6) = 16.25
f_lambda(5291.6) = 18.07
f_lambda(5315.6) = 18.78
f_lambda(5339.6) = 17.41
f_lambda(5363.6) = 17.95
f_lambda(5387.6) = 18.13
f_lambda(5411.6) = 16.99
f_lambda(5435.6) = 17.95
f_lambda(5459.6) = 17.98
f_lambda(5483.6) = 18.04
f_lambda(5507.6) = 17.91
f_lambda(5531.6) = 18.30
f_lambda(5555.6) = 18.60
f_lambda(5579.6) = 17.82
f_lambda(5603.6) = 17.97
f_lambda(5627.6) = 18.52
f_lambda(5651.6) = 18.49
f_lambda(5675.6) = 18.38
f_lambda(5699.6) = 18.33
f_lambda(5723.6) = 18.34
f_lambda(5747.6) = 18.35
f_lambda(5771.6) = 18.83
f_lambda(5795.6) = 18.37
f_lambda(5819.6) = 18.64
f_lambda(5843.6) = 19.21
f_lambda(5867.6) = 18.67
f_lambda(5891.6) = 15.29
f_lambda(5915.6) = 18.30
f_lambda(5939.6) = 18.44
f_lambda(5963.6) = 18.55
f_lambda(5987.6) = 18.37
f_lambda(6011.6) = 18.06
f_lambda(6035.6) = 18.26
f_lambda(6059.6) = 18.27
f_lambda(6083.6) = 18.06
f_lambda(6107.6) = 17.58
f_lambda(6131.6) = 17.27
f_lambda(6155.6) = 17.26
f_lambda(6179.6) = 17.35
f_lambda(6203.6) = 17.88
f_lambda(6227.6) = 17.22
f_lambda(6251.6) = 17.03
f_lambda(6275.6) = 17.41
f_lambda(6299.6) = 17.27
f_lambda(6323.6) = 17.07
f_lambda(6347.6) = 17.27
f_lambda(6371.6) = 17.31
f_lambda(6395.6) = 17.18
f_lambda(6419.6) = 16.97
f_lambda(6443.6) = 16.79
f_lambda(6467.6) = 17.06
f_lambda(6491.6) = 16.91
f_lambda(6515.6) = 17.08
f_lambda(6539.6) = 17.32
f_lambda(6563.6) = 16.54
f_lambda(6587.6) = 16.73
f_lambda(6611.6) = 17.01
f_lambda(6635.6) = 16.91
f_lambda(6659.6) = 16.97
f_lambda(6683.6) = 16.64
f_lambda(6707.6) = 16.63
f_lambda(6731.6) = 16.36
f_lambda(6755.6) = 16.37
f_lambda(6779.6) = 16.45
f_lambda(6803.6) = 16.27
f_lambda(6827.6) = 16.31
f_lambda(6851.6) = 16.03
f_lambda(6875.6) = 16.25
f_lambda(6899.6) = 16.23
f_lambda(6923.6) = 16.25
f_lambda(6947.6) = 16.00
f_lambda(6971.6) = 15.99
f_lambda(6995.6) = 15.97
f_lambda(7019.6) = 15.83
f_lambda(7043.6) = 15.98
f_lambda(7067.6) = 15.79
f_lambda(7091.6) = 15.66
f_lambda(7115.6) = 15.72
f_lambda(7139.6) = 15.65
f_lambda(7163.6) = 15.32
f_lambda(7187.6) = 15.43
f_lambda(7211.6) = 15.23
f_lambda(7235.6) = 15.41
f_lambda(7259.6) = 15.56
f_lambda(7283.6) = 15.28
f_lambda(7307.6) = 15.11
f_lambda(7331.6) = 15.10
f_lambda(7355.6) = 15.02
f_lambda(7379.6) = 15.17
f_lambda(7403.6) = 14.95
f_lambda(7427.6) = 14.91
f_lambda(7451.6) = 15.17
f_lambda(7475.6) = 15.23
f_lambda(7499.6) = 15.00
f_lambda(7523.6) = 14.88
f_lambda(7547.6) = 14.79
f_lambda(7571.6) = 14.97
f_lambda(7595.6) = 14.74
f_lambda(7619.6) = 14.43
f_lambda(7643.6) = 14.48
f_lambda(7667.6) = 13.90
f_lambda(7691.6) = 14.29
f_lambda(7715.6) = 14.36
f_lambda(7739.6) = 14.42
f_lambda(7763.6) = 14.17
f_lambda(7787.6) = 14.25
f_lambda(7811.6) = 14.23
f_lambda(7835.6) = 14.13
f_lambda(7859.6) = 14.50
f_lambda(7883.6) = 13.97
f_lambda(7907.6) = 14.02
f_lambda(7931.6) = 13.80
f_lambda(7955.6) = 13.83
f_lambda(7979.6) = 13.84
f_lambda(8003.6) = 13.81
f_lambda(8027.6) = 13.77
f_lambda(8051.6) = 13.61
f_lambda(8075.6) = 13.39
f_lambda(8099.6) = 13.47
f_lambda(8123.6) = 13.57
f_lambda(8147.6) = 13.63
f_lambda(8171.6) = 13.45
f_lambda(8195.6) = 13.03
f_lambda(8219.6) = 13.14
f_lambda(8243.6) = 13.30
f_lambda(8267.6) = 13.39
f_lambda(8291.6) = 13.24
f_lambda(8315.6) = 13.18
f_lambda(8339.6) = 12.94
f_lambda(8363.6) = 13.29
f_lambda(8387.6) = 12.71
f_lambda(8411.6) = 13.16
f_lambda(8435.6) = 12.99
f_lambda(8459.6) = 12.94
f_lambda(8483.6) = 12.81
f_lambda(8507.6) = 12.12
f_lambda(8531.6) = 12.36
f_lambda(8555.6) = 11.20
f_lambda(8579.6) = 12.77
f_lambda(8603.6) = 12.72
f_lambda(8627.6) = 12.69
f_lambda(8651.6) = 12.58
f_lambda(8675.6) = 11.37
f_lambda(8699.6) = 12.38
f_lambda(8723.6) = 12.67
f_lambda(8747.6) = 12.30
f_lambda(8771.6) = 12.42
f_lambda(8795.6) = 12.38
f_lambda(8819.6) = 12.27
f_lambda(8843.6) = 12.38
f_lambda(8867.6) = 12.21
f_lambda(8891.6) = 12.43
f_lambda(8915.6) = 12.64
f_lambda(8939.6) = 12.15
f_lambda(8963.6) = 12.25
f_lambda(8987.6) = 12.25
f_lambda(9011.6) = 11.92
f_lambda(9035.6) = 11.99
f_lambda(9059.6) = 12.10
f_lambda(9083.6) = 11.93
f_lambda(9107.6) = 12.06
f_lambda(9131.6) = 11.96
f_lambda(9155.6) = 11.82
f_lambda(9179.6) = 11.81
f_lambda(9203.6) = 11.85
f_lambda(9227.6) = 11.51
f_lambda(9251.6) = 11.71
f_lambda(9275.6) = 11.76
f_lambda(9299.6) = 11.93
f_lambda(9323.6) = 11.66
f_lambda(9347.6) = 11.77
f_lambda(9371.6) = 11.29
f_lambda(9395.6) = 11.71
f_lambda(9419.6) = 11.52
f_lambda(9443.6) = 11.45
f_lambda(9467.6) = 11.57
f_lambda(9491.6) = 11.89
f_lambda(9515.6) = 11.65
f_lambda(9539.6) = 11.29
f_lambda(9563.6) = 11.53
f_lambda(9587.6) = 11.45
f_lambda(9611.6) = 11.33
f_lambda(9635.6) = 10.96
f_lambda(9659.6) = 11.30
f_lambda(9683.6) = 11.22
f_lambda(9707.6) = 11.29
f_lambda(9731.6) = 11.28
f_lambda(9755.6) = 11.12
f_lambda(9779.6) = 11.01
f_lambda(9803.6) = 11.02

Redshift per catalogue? 0.000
